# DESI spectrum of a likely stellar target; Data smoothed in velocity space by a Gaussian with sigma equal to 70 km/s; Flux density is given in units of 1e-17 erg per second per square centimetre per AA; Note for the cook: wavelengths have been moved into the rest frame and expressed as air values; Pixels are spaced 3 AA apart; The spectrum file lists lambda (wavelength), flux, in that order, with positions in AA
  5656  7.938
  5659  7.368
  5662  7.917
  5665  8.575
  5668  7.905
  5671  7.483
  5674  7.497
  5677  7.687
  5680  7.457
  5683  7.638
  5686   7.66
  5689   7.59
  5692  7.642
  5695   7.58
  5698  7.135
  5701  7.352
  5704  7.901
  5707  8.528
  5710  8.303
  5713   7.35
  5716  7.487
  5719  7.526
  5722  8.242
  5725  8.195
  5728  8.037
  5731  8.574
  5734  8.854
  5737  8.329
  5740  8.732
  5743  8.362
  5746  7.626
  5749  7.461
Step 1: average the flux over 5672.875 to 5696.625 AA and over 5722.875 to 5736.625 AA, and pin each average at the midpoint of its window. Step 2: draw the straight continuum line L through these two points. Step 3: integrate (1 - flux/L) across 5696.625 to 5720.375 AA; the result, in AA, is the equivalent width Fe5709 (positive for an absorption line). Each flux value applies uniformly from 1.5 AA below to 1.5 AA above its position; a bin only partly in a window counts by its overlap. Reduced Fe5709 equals 0.9 AA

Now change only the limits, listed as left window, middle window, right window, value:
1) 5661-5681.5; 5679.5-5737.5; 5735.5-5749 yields 0.9 AA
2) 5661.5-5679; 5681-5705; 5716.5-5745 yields 1.3 AA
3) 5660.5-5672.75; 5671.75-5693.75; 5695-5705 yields 0.4 AA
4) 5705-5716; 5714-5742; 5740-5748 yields -0.6 AA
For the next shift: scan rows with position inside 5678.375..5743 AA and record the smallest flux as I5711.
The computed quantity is 7.135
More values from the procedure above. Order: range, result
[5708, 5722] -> 7.35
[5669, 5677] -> 7.483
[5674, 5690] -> 7.457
